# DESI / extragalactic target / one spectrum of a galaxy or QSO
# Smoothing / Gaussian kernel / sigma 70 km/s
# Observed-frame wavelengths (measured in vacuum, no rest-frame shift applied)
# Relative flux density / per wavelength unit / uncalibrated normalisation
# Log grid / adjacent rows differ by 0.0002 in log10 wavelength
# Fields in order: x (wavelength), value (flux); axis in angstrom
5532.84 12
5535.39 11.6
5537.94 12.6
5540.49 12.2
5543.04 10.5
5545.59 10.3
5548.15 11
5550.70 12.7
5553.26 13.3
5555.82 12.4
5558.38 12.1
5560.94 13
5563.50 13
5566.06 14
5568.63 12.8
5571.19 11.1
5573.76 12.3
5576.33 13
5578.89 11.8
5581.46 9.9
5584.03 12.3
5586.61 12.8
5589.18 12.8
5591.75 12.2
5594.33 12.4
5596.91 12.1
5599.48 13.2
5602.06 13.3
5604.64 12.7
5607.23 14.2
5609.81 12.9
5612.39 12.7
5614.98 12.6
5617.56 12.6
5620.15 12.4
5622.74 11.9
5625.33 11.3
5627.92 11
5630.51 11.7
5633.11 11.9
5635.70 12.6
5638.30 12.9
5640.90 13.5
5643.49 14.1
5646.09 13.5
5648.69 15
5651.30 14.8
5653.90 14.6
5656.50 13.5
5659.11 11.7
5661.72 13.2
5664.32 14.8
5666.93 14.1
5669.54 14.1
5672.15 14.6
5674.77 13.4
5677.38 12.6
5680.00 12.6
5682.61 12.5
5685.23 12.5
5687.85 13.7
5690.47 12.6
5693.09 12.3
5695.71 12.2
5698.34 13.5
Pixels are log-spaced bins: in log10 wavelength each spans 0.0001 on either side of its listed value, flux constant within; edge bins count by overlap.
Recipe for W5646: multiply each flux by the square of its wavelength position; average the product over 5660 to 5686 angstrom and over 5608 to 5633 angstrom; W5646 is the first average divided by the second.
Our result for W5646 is 1.1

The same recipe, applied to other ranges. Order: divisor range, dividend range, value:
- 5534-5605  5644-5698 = 1.13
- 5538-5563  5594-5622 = 1.09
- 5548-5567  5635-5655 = 1.12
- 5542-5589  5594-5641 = 1.05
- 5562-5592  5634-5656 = 1.15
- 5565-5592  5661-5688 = 1.14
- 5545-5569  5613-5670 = 1.08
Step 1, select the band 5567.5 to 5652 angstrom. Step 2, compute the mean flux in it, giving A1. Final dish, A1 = 12.6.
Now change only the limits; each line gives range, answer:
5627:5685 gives 13.3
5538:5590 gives 12.2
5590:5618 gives 12.8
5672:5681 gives 13.1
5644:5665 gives 13.9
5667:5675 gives 14.1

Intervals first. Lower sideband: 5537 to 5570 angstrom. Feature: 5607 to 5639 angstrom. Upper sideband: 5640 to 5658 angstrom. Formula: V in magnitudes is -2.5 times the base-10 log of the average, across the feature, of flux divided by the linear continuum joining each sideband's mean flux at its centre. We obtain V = 0.11 mag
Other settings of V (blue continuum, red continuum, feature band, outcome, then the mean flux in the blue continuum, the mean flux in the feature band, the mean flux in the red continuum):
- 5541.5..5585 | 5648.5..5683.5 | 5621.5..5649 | 0.050 mag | 12.1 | 12.6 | 13.6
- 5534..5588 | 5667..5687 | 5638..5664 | -0.061 mag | 12.1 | 13.8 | 13.3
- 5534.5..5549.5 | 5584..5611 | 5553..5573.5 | -0.065 mag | 11.4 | 12.7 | 12.8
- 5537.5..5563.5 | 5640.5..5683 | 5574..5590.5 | 0.035 mag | 12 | 12.1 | 13.7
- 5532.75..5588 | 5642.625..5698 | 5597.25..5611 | -0.045 mag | 12.1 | 13.2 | 13.4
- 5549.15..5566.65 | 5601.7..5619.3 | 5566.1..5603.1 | 0.050 mag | 12.9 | 12.3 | 13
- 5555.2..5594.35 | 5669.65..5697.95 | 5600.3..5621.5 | -0.031 mag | 12.4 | 12.9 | 13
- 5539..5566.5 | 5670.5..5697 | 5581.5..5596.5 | 0.011 mag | 12.2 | 12.3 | 12.9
